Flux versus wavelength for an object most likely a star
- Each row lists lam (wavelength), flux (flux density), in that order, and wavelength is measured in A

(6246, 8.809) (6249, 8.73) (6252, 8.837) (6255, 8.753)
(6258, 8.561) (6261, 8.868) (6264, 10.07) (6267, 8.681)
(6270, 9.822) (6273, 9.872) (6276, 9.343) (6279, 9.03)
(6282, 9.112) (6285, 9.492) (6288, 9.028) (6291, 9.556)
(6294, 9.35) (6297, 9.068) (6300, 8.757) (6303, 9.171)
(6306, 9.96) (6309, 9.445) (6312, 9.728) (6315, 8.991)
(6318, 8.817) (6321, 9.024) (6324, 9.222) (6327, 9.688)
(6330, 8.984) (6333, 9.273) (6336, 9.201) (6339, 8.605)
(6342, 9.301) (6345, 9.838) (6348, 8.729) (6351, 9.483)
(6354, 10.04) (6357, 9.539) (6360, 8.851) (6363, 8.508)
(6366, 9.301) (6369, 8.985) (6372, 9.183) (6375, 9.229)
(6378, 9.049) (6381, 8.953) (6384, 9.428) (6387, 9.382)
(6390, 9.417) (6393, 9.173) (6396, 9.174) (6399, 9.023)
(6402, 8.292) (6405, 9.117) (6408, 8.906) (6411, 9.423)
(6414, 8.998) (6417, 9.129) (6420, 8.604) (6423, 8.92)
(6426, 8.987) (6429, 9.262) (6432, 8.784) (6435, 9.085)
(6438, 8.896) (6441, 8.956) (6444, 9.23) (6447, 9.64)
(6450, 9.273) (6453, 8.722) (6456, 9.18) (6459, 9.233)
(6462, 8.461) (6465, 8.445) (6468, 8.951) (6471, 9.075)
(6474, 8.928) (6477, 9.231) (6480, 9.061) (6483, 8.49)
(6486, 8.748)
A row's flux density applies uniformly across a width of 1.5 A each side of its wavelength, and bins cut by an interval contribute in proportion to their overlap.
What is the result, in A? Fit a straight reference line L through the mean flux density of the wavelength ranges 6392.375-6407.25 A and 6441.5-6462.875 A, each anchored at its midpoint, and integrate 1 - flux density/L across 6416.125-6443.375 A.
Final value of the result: 0.2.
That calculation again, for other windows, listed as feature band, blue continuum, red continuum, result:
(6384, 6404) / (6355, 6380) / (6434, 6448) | 0.0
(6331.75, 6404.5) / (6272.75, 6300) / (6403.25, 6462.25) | -0.2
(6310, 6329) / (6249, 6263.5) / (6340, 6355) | 0.0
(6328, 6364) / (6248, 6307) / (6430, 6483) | -0.4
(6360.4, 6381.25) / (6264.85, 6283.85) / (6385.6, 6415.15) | 0.3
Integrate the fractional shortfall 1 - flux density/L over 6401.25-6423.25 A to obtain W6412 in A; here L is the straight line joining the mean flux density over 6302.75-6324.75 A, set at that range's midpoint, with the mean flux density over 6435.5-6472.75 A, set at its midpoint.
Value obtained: 0.4 A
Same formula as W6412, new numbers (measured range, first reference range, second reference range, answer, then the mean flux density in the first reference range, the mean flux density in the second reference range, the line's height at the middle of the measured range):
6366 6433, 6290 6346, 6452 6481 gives 0.0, 9.25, 8.93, 9.08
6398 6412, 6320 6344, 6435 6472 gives 0.2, 9.18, 9.01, 9.08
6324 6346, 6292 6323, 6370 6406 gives -0.1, 9.24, 9.12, 9.2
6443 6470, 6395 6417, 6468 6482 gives 0.0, 9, 9.04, 9.03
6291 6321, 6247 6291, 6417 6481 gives -0.4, 9.17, 9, 9.13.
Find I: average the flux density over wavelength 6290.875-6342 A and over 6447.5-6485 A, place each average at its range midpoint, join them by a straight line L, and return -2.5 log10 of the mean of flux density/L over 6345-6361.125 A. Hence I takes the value -0.03 mag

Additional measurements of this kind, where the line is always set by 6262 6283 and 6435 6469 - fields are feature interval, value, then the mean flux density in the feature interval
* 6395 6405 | 0.03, 8.86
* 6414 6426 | 0.02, 8.91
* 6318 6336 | 0.01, 9.2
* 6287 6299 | 0.01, 9.24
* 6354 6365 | 0.01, 9.13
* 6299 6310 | 0.00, 9.35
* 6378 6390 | -0.01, 9.25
